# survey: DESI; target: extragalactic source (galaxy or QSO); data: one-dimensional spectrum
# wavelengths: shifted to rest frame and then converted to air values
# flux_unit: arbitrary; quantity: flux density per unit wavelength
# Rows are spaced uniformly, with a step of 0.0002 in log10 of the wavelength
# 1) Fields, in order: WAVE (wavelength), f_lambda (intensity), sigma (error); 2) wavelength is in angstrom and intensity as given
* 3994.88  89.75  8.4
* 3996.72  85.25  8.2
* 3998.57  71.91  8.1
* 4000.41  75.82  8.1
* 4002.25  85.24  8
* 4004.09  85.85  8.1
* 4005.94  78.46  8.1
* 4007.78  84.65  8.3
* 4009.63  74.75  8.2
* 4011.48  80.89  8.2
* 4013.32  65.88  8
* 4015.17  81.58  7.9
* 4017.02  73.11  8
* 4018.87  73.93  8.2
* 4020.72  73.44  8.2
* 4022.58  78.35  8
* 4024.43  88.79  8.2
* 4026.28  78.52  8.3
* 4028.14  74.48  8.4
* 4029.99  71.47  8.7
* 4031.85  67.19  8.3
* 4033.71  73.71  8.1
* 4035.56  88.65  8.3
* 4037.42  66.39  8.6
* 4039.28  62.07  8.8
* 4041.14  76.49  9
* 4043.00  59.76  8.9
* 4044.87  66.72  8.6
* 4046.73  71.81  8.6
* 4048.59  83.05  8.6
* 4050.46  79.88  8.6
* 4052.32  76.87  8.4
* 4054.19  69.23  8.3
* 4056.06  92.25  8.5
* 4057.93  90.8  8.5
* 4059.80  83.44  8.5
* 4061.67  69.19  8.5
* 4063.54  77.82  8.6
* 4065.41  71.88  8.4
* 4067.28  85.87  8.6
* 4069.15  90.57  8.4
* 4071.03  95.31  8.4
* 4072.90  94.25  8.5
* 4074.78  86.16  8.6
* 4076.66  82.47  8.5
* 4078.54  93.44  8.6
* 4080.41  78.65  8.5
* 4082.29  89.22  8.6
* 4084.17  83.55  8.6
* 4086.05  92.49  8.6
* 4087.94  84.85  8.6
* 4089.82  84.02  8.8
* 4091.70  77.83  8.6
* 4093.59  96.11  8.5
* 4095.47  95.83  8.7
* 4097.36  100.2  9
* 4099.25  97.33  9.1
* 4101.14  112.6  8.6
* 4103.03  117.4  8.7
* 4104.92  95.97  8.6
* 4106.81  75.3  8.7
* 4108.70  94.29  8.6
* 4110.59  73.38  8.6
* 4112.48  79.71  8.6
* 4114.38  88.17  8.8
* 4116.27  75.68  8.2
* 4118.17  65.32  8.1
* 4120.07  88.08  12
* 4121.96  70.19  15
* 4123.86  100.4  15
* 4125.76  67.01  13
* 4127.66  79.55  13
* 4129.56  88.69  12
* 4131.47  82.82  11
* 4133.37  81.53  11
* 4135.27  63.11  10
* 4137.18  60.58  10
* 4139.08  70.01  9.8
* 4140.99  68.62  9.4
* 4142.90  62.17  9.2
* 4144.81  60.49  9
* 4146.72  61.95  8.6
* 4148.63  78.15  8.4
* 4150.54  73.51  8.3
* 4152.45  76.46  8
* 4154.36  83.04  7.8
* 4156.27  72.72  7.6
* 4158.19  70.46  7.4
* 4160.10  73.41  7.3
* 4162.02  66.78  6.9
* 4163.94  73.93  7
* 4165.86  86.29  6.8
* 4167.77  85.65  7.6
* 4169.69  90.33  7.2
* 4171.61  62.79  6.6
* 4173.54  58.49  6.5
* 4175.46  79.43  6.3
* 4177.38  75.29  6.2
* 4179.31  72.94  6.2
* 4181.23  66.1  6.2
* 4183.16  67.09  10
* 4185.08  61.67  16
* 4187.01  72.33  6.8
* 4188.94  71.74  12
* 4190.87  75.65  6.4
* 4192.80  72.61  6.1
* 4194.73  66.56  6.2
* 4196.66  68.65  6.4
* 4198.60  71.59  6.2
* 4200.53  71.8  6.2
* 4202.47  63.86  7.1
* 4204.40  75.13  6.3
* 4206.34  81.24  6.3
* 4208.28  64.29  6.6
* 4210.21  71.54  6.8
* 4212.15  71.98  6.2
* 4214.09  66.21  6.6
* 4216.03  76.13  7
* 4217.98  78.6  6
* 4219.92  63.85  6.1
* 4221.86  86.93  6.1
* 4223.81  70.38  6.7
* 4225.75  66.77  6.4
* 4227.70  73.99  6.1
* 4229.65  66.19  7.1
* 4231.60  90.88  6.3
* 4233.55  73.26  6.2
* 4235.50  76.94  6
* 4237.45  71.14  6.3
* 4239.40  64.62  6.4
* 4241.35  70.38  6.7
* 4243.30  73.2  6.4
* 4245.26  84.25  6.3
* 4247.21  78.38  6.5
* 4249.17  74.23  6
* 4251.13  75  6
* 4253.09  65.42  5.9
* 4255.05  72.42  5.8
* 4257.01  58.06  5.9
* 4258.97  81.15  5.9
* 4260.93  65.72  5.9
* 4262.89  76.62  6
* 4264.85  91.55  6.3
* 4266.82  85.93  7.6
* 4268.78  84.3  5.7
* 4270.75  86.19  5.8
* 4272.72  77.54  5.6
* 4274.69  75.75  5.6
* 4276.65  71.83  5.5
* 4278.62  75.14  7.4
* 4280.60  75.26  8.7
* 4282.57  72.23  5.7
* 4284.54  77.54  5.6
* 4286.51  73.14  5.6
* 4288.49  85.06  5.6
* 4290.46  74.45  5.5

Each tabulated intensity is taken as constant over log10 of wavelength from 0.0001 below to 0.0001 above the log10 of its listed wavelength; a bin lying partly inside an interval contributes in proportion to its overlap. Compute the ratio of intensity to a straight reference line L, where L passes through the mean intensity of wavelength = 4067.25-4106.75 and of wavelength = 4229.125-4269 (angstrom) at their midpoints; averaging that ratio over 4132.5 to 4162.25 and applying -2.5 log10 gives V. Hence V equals 0.21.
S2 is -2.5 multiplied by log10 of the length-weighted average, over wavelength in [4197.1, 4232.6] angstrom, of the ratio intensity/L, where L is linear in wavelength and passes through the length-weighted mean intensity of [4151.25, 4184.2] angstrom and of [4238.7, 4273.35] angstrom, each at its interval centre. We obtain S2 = 0.03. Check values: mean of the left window 74.2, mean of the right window 75.9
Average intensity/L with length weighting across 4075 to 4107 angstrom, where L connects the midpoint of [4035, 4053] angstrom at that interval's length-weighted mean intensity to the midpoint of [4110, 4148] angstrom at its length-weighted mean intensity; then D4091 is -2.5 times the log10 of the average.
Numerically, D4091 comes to -0.24 mag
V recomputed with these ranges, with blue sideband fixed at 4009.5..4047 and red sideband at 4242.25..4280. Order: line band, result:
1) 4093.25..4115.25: -0.25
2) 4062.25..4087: -0.16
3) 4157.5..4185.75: 0.04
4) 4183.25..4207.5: 0.07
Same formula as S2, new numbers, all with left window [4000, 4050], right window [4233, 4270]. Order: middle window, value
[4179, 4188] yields 0.11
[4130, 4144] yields 0.07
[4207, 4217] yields 0.07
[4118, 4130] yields -0.07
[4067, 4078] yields -0.18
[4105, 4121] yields -0.08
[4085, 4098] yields -0.19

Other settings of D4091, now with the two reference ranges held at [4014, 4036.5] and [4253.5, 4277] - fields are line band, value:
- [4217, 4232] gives 0.04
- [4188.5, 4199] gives 0.09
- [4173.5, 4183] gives 0.08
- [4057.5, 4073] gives -0.09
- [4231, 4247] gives 0.02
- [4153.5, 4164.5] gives 0.05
